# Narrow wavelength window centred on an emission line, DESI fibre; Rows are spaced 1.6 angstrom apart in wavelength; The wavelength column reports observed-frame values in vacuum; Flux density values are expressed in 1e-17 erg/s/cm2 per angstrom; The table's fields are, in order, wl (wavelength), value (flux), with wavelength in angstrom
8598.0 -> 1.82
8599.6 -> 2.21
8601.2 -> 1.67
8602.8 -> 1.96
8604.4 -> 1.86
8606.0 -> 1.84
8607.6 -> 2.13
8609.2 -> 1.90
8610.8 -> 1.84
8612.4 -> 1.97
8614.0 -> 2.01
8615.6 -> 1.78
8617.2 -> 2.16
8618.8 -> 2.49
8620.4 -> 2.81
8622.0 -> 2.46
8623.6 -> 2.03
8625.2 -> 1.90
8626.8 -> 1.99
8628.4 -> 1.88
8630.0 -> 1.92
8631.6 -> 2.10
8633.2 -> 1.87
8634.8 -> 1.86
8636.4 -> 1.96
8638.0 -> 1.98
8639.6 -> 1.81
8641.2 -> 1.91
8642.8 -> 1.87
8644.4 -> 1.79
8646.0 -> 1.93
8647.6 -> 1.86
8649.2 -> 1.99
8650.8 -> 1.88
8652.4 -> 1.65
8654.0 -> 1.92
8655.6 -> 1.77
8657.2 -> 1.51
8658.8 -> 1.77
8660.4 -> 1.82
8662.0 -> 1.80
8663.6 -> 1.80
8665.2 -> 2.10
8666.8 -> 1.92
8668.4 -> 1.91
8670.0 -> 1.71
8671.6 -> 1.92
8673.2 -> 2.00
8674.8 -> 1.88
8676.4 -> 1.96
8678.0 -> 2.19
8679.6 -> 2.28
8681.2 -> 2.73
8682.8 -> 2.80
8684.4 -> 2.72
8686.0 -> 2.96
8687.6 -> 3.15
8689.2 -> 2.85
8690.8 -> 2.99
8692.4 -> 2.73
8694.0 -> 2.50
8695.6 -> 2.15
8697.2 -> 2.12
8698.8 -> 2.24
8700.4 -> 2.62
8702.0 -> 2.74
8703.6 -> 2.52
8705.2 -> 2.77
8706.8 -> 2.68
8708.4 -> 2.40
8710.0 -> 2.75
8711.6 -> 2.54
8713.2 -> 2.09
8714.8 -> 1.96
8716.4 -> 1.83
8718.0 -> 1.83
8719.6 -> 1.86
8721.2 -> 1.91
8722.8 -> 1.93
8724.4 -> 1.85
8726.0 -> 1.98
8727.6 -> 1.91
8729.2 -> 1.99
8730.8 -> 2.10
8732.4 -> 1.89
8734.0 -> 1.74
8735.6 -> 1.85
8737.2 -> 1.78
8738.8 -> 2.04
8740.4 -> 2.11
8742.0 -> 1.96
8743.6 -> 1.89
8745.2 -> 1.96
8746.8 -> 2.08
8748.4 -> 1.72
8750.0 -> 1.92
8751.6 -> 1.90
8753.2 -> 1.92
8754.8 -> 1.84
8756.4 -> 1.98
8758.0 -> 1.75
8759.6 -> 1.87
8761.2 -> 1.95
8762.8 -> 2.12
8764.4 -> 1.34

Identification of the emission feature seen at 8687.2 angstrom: [S II]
